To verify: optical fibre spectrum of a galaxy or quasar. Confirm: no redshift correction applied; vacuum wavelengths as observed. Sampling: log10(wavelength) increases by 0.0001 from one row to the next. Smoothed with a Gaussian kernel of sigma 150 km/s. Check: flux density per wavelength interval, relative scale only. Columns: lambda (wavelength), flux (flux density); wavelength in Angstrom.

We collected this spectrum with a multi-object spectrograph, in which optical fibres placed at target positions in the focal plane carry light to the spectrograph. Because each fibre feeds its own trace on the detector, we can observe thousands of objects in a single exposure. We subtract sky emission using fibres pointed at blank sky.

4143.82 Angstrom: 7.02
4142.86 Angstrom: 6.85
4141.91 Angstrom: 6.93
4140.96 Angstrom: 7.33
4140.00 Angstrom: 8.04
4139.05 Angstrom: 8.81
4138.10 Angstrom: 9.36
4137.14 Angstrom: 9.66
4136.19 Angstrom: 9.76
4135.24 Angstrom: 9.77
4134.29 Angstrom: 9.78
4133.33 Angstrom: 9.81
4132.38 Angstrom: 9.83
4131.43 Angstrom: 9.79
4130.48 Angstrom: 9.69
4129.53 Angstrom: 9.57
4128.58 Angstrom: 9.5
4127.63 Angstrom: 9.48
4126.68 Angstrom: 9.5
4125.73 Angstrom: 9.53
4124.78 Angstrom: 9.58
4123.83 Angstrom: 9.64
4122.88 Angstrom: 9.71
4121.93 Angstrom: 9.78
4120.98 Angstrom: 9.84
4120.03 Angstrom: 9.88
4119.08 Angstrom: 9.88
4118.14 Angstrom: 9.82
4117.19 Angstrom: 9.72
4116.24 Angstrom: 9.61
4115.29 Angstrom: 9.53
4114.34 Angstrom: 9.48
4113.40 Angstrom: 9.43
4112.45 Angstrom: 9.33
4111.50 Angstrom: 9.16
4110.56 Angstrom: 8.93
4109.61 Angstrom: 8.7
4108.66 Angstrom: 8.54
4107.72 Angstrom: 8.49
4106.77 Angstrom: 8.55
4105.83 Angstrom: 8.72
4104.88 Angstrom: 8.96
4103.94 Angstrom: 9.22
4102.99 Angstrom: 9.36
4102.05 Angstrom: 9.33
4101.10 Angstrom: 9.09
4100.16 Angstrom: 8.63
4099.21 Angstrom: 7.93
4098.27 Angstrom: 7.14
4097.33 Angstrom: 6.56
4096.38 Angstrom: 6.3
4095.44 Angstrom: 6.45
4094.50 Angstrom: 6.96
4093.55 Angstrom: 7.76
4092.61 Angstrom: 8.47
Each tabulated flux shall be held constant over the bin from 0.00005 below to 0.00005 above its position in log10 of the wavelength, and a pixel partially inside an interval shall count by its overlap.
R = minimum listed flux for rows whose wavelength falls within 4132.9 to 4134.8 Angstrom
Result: 9.78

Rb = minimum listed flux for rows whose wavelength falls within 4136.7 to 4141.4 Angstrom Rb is 7.33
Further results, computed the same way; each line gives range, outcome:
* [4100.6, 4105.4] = 8.96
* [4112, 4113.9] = 9.33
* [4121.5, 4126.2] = 9.53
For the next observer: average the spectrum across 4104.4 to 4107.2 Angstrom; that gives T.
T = 8.77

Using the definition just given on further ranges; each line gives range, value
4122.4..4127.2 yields 9.59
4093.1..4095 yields 7.32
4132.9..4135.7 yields 9.77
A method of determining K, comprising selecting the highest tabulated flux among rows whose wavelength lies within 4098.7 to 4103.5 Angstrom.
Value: 9.36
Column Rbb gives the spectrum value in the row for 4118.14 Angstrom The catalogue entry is 9.82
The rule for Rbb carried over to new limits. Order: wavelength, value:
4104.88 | 8.96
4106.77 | 8.55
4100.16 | 8.63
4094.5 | 6.96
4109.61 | 8.7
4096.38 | 6.3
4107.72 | 8.49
